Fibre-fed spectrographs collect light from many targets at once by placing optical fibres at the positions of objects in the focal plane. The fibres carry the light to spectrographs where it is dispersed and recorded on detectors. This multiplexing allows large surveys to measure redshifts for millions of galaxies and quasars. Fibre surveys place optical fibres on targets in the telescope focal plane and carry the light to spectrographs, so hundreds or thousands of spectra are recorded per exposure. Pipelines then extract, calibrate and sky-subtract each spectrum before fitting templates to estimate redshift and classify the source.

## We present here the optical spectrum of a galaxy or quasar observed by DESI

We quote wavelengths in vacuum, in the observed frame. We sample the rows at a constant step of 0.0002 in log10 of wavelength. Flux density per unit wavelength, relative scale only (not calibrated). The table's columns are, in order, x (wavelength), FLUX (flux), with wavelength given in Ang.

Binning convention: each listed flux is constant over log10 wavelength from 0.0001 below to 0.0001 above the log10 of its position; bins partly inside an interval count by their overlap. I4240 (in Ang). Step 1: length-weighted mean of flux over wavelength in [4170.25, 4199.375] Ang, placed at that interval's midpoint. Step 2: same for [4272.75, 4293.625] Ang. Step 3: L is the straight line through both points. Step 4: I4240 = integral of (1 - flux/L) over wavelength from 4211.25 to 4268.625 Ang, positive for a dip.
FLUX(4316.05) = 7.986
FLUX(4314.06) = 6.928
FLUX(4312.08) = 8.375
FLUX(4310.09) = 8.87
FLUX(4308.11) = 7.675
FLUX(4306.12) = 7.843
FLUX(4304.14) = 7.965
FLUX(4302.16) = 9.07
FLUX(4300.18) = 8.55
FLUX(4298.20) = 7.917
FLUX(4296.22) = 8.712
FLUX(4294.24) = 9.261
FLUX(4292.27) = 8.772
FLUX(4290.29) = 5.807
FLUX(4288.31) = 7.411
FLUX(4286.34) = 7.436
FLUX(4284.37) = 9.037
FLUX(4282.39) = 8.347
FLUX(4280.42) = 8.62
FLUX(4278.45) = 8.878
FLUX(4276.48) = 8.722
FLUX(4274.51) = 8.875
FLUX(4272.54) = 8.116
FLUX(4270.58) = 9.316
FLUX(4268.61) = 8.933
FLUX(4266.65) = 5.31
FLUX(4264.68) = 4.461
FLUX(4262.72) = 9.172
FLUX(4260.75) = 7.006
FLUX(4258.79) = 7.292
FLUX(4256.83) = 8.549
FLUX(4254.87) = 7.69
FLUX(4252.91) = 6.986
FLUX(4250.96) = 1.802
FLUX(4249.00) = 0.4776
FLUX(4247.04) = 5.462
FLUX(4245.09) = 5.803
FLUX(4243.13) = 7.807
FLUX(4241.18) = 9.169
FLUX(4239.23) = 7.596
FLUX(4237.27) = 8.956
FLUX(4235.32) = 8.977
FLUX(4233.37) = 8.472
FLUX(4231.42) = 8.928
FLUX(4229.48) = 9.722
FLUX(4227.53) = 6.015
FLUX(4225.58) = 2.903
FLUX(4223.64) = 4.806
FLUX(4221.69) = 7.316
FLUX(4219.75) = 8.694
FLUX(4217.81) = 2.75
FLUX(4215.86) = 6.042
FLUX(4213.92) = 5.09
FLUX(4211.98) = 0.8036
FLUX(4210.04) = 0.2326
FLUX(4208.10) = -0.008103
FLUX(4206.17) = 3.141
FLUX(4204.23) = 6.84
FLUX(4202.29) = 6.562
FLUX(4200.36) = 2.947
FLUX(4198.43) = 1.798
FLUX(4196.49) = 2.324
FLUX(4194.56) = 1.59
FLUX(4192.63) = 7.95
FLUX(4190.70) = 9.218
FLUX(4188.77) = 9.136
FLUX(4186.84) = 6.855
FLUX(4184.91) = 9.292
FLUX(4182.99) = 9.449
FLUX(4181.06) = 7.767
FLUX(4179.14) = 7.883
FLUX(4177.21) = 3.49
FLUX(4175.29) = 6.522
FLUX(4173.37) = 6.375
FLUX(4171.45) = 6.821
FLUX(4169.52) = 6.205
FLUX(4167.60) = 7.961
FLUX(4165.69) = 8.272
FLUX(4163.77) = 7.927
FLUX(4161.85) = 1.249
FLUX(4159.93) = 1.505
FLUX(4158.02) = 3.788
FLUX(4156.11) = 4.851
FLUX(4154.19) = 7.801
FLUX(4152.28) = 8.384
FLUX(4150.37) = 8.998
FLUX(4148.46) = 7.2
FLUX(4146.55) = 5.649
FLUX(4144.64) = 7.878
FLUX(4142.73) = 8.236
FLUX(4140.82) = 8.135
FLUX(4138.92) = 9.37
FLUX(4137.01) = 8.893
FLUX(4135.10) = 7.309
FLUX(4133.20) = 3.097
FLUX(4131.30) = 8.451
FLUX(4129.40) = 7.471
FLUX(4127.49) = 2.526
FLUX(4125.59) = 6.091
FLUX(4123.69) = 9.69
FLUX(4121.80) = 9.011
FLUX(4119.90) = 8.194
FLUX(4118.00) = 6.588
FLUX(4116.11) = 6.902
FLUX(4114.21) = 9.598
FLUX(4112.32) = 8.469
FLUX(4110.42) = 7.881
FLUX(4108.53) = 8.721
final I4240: 7.85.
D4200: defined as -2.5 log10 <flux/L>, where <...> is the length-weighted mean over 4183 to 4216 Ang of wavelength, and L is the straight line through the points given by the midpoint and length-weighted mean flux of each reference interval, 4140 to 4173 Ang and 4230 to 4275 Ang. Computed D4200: 0.38 mag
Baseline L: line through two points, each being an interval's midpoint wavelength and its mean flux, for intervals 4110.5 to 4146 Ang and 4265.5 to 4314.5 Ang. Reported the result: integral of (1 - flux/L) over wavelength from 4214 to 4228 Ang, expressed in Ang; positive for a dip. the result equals 4.3 Ang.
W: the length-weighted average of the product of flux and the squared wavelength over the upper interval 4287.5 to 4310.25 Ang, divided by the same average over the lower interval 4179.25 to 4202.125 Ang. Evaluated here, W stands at 1.4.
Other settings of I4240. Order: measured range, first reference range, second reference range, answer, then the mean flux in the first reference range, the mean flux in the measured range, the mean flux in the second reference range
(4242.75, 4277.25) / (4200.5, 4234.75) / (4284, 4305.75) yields 0.6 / 5.19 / 6.74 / 8.15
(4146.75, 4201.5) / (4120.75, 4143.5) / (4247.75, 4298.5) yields 8.8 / 7.35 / 6.19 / 7.41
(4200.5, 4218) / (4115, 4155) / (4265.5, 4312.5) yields 9.7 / 7.43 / 3.5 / 8.23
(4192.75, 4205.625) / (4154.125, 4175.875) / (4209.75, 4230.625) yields 3.4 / 5.68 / 3.94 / 5.13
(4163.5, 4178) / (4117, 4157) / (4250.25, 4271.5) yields 1.1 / 7.33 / 6.68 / 7.02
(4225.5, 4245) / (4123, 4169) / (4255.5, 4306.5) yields -1.0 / 6.67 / 7.99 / 8.05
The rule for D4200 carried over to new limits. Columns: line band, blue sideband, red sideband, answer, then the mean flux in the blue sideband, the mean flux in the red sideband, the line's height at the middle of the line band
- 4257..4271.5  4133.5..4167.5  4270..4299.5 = 0.10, 6.75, 8.34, 8.09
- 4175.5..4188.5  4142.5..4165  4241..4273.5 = -0.20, 6.08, 6.61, 6.22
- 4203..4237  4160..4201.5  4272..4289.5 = 0.29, 6.14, 8.36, 7.01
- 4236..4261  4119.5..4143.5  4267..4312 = 0.23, 7.4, 8.33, 8.09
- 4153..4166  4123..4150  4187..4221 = 0.25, 7.16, 4.5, 6.25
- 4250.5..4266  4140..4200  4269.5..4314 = 0.16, 6.43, 8.32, 7.8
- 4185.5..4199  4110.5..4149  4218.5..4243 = 0.29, 7.45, 7.58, 7.53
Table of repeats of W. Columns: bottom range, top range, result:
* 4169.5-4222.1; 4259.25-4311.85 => 1.55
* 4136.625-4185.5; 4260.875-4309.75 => 1.25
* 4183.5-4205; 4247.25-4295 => 1.28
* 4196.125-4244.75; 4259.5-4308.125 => 1.49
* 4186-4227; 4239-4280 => 1.56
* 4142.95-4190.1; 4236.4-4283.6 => 1.12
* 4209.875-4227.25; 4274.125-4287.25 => 1.93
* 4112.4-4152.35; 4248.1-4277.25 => 0.97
